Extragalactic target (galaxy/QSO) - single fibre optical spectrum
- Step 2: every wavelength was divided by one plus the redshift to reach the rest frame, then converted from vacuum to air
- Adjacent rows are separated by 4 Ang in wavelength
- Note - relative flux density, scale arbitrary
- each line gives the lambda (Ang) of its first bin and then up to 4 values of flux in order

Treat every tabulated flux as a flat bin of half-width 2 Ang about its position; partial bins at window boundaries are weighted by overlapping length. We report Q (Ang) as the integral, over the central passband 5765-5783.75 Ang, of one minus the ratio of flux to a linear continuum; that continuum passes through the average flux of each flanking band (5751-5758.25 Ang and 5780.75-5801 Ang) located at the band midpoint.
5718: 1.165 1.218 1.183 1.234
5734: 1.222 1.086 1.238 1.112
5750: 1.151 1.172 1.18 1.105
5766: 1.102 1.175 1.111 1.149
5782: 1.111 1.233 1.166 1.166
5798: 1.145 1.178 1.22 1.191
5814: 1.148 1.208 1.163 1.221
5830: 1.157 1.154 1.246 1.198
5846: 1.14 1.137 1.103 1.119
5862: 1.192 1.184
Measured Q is 0.6 Ang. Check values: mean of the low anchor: 1.17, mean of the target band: 1.13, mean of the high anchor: 1.17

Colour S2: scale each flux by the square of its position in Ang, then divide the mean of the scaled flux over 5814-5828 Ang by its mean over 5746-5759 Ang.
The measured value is 1.05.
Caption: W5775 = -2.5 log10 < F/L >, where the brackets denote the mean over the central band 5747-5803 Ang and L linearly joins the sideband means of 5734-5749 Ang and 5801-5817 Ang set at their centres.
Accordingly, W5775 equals 0.018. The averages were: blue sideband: 1.16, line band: 1.15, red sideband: 1.19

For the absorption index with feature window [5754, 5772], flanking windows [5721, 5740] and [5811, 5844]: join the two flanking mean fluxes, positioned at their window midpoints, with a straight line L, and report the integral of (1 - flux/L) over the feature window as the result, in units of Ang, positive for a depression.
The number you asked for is 0.7 Ang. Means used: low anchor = 1.19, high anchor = 1.19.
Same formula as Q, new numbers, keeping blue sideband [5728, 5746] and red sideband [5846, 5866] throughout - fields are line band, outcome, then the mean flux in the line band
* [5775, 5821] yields -0.4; 1.17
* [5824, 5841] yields -0.6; 1.19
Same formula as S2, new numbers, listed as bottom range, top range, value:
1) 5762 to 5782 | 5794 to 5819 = 1.06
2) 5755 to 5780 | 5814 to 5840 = 1.07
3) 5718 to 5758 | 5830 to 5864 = 1.02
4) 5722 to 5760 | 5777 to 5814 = 1.01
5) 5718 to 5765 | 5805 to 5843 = 1.05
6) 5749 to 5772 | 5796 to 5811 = 1.05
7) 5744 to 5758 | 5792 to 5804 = 1.03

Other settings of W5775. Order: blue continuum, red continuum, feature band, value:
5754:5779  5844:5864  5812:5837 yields -0.04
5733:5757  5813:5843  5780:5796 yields 0.01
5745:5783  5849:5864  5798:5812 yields -0.05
